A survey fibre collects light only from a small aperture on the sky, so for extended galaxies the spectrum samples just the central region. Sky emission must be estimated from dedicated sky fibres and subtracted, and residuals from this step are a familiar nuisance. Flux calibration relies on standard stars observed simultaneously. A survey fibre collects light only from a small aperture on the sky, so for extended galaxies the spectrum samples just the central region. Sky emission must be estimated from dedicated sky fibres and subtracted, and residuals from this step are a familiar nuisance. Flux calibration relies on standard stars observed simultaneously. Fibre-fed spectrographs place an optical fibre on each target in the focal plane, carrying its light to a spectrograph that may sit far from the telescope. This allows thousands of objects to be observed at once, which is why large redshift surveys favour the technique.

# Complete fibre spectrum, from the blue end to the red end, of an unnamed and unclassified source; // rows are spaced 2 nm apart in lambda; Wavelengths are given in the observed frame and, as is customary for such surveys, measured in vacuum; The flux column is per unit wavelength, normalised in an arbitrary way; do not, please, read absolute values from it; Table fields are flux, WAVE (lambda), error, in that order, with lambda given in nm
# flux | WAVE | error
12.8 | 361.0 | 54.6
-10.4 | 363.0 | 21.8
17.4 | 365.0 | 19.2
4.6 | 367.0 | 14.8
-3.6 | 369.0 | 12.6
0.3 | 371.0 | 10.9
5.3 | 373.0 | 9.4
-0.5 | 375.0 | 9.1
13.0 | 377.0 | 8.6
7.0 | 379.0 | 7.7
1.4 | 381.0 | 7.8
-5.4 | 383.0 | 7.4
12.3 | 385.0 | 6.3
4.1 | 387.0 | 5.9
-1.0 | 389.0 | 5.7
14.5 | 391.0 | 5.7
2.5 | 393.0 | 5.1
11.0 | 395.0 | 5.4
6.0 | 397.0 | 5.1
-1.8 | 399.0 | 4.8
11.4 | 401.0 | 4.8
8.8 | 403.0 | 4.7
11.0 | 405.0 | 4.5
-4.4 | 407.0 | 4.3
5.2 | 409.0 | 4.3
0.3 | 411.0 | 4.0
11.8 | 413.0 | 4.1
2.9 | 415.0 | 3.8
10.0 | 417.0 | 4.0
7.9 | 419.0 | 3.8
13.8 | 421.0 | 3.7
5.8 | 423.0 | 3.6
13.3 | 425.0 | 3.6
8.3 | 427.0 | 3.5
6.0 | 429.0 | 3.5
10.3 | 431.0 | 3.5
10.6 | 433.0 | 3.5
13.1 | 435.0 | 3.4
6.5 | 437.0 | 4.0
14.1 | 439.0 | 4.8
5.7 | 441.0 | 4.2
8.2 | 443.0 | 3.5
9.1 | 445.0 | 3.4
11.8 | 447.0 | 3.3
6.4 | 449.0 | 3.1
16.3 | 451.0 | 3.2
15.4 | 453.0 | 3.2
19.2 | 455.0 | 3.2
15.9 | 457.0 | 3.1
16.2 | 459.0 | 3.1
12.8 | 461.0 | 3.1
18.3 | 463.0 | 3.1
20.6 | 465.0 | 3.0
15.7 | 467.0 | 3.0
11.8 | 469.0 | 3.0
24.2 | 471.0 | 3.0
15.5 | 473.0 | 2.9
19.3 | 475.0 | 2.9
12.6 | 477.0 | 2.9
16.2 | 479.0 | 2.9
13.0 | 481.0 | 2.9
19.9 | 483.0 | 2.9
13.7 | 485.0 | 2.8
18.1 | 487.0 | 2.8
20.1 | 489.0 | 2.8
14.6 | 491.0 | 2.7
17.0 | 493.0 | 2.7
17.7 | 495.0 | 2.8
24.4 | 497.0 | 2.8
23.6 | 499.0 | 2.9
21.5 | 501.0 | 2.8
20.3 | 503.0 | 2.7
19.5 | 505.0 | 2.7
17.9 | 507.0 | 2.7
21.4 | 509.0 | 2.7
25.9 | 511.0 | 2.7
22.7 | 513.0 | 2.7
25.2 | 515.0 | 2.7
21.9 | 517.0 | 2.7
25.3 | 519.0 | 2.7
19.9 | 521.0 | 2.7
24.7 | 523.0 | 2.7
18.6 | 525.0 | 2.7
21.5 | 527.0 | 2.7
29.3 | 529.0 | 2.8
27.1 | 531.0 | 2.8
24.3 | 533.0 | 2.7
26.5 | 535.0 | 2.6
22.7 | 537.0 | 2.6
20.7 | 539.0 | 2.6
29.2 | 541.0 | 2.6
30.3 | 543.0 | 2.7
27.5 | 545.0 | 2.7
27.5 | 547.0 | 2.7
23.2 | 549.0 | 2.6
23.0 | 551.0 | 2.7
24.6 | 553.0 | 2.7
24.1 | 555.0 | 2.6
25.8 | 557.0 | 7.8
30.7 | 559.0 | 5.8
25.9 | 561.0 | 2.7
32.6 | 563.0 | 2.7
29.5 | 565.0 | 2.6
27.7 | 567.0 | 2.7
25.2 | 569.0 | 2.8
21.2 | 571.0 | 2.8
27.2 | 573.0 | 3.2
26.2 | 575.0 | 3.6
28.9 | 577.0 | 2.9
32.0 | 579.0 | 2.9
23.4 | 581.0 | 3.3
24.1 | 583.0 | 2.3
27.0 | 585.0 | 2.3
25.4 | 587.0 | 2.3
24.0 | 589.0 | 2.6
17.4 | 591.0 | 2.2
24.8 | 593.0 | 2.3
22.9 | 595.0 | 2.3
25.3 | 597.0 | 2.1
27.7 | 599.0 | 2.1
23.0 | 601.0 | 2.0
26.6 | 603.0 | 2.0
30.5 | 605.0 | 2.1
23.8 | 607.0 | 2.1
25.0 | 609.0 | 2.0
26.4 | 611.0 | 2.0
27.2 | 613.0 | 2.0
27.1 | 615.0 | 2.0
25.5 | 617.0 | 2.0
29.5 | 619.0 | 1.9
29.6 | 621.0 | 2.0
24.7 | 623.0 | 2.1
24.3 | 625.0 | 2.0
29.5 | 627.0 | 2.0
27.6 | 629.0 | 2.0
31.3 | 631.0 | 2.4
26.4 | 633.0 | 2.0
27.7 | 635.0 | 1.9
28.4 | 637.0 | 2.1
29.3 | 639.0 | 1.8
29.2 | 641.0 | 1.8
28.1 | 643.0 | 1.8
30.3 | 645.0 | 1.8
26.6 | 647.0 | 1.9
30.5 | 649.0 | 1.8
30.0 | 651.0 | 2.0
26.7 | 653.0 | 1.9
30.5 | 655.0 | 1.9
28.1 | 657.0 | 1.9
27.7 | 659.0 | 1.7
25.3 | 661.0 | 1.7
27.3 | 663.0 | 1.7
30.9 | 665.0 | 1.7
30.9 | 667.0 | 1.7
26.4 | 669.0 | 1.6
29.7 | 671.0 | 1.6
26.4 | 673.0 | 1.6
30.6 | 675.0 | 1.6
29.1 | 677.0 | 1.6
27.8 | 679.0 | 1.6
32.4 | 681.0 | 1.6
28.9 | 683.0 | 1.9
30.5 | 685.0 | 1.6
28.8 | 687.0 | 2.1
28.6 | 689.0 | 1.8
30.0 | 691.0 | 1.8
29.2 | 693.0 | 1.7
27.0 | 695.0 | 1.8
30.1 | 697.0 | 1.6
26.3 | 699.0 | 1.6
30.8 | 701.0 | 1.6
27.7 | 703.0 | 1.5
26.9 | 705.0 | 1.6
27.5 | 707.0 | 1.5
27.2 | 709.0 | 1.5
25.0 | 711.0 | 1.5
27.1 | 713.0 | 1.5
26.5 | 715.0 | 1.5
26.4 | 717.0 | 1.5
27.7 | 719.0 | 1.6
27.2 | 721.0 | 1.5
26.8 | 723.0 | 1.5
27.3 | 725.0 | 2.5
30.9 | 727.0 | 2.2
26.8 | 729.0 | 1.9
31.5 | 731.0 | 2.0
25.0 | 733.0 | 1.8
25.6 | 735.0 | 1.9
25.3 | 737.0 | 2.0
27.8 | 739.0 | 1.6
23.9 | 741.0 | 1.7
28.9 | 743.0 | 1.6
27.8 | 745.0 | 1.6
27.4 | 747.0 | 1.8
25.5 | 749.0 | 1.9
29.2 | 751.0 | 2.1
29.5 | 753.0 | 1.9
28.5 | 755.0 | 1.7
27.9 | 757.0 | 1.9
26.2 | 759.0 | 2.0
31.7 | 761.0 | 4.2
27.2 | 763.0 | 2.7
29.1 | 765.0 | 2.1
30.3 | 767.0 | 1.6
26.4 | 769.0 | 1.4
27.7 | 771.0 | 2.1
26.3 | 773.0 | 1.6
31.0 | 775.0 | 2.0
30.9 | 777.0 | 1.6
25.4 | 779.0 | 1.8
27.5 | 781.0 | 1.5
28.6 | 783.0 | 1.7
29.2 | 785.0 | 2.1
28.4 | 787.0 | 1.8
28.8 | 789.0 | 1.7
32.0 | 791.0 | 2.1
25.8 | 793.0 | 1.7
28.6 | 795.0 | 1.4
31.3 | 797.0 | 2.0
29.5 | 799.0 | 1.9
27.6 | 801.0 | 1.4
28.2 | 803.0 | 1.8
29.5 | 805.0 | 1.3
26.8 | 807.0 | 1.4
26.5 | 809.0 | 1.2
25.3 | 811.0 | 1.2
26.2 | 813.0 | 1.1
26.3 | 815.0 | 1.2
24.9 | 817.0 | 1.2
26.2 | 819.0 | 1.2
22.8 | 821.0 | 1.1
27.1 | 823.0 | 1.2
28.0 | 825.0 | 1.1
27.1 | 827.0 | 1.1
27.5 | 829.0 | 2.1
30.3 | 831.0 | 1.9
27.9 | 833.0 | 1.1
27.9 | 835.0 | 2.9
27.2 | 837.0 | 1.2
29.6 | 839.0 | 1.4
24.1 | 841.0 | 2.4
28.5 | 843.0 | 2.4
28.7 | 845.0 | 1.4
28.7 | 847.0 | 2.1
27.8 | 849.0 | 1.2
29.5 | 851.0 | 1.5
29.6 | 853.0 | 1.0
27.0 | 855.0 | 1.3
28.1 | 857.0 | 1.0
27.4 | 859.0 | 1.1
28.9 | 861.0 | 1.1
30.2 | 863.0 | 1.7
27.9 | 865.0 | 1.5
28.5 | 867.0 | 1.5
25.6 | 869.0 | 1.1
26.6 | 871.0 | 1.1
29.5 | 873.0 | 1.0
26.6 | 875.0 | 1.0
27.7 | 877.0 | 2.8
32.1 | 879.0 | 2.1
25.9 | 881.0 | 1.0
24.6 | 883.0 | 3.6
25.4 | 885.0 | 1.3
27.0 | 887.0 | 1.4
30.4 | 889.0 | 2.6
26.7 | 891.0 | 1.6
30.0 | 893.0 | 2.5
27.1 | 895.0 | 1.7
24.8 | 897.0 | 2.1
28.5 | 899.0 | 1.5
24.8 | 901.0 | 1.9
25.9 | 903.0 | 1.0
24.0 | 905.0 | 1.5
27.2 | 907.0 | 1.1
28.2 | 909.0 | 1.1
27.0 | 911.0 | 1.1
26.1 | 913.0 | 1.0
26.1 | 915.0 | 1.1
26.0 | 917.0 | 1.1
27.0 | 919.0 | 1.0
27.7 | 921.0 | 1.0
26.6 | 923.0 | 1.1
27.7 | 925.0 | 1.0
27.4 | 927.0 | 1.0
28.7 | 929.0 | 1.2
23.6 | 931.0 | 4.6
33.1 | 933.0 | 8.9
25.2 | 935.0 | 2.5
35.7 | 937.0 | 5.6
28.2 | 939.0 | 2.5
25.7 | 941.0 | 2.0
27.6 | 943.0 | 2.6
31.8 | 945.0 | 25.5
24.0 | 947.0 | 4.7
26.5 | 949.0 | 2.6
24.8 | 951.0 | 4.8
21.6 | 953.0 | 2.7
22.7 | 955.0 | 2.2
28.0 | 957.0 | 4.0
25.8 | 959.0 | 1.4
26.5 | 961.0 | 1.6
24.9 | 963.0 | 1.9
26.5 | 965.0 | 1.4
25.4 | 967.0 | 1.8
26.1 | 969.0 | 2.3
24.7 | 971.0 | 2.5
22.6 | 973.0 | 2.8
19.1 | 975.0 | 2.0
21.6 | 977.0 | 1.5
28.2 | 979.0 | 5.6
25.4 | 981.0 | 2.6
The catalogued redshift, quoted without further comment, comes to 0.142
